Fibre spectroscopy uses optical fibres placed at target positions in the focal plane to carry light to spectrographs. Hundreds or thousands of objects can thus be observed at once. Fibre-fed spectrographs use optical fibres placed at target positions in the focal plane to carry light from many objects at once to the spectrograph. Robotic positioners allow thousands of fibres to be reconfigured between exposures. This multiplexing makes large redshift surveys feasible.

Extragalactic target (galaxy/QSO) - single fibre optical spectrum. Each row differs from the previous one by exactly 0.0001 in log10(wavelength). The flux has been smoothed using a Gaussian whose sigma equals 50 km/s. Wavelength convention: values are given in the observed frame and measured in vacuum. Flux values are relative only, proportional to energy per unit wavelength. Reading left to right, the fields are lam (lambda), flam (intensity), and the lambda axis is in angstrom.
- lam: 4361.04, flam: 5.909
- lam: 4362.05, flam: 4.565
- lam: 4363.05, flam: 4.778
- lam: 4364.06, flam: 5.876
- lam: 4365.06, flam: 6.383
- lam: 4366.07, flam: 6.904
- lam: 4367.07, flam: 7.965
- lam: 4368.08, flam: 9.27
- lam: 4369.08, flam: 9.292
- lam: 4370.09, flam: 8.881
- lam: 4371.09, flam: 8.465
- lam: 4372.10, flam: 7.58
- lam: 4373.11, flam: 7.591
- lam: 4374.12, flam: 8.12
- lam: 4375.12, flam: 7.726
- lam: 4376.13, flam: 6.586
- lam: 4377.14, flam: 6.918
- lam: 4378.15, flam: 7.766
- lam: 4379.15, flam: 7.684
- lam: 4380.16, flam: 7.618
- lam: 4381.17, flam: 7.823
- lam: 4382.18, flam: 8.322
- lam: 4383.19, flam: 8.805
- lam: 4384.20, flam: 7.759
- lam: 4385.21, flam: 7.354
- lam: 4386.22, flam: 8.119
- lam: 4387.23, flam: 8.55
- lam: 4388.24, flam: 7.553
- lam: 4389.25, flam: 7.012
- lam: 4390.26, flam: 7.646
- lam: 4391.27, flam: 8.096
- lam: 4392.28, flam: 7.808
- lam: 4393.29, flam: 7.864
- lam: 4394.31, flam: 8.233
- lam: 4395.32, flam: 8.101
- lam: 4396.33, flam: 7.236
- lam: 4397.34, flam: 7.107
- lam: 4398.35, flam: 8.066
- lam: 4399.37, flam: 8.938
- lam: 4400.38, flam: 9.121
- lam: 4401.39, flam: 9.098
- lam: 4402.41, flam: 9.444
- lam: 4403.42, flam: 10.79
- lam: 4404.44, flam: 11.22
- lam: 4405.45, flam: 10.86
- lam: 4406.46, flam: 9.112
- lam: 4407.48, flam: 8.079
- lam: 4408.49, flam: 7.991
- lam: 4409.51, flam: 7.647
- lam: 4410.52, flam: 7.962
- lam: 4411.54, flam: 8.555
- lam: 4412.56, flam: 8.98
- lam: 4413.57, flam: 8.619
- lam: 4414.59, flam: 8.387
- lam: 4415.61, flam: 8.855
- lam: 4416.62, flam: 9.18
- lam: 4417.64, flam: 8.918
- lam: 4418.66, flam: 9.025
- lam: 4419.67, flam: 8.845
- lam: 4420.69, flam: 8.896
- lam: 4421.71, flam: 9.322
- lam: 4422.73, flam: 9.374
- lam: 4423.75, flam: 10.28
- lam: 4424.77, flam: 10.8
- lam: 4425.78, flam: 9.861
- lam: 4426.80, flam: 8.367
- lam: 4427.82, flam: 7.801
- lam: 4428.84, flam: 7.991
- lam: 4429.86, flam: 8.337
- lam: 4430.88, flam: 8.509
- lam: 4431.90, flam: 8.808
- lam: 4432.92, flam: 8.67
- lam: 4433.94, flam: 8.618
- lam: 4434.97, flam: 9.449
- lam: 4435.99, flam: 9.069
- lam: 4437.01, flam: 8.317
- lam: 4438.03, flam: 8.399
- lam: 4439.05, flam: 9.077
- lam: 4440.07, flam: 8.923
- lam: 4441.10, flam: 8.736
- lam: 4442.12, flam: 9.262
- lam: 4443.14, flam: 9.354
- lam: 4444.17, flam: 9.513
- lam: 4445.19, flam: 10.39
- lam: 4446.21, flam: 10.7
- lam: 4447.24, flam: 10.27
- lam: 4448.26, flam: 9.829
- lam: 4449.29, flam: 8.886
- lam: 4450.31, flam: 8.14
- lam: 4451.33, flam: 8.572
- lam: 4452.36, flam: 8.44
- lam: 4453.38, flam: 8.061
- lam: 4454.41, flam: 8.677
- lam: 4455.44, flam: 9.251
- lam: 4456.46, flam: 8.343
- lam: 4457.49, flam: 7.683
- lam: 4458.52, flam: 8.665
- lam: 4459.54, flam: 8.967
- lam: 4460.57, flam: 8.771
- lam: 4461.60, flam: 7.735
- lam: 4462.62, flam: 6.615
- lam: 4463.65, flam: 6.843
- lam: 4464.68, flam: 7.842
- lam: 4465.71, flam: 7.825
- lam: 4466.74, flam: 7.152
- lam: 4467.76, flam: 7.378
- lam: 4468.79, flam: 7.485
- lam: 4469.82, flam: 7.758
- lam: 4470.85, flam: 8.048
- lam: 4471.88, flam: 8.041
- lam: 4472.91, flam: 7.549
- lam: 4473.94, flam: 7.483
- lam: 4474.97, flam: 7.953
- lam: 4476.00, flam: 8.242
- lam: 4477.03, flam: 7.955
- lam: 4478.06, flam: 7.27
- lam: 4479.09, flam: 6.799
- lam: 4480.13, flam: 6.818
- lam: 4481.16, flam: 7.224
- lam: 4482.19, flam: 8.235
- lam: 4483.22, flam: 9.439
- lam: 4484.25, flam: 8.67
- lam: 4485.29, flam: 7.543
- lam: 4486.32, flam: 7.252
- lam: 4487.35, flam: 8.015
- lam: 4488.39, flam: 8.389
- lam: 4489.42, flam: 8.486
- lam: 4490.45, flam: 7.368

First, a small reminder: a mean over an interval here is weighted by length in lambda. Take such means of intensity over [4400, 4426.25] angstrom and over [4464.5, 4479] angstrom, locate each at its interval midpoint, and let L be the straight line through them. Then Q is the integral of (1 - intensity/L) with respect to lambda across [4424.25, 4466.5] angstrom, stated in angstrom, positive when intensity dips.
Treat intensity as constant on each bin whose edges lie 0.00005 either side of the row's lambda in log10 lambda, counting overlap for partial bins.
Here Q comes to -1.82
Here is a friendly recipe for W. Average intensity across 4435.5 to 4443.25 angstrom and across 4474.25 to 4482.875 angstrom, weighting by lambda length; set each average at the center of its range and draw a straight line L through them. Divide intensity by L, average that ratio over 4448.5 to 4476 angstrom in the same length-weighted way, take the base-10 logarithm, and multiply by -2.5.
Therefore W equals 0.01 mag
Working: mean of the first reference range 8.87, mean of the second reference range 7.6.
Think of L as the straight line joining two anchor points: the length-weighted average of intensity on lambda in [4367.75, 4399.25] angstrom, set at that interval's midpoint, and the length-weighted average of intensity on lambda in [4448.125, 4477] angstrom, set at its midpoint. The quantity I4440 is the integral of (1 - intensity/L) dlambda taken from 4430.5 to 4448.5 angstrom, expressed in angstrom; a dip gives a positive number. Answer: -2.7 angstrom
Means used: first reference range 7.91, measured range 9.21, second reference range 8.05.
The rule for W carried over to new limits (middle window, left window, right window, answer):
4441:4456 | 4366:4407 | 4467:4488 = -0.16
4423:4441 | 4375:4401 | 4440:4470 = -0.08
